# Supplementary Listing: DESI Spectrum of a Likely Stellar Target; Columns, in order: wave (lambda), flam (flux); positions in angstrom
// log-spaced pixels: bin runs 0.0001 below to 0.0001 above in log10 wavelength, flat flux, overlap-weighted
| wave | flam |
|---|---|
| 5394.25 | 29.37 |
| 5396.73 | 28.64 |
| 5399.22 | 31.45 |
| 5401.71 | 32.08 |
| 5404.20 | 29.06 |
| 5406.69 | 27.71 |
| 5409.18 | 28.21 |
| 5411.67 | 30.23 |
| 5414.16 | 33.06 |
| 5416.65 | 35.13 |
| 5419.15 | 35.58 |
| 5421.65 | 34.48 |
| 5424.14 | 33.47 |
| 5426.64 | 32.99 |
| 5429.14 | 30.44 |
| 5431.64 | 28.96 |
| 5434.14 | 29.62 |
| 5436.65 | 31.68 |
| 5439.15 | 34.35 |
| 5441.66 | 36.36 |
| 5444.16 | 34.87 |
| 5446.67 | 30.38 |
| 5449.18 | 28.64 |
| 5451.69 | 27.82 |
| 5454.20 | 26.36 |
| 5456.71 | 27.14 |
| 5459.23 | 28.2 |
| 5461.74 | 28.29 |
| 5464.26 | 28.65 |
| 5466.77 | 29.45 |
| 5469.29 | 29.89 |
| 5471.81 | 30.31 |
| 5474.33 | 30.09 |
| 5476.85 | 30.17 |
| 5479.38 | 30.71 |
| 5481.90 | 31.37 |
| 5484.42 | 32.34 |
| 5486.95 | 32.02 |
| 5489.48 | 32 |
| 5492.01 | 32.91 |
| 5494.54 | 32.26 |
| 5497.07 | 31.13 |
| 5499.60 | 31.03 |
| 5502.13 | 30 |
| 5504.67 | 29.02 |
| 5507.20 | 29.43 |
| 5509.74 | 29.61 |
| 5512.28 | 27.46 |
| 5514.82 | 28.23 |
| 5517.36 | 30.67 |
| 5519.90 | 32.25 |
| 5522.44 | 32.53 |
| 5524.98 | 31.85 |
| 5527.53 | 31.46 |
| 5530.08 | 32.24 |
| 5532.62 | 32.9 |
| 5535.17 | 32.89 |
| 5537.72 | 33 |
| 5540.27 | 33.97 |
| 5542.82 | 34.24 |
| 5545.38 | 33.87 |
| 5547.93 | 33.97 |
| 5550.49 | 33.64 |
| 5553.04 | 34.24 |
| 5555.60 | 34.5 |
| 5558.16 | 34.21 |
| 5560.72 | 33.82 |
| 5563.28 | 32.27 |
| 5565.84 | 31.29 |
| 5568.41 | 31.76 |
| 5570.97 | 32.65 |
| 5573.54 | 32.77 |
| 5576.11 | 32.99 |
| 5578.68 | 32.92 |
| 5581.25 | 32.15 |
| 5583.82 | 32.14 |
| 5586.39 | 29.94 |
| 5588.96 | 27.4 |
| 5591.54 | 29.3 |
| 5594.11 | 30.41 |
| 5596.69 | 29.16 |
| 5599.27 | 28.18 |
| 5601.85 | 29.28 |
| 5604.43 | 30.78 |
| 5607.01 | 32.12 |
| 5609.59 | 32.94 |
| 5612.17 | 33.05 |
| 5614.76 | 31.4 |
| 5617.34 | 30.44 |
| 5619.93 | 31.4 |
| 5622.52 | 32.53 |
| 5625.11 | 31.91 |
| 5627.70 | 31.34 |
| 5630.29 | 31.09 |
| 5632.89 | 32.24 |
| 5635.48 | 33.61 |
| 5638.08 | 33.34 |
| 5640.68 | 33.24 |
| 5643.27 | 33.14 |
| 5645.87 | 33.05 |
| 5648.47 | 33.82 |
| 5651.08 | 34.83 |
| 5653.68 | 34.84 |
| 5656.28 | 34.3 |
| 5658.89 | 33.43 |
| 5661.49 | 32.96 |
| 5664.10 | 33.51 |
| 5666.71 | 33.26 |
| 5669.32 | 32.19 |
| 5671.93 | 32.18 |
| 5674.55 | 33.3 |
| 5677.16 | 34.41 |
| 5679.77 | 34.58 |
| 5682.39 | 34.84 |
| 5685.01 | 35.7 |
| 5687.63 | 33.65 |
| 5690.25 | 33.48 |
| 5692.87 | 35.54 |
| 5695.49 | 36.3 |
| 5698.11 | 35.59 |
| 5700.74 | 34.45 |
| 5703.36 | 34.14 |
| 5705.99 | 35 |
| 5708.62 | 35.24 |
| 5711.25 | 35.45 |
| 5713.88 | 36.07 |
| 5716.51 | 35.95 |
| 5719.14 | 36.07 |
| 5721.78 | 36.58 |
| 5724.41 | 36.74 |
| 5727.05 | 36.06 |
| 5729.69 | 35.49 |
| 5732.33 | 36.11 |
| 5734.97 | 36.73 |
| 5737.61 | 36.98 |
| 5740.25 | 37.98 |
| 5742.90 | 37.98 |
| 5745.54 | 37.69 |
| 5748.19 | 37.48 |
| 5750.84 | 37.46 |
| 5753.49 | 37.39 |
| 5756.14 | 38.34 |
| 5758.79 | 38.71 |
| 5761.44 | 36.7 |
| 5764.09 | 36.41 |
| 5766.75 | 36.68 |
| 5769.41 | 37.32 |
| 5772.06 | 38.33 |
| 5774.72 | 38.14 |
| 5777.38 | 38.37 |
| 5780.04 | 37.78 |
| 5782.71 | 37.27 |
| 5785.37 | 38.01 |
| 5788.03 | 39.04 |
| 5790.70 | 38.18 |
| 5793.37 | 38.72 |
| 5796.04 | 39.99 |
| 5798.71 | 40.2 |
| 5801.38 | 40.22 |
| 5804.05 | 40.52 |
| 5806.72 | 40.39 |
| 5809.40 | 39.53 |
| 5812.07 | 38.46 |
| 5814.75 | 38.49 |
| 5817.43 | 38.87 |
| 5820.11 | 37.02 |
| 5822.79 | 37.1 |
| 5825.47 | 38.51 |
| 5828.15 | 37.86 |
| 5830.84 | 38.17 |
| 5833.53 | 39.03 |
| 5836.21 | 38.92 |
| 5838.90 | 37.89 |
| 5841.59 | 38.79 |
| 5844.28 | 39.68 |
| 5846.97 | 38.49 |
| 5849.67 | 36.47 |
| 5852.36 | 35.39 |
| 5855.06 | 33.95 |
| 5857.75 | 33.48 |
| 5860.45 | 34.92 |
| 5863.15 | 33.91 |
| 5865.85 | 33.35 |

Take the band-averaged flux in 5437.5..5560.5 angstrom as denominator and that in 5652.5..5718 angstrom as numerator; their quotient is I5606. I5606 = 1.10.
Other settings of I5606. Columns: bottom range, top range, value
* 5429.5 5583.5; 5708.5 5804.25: 1.19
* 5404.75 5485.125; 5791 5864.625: 1.23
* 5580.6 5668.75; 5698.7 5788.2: 1.15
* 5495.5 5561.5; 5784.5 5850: 1.21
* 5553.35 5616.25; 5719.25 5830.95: 1.20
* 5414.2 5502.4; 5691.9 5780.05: 1.18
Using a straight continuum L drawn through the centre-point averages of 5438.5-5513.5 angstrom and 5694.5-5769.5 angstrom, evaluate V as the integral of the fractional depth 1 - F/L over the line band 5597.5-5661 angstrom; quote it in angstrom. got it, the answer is 3.2 angstrom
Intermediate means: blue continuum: 30.4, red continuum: 36.5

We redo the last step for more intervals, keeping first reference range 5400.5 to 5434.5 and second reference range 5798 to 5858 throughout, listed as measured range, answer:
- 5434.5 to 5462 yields 1.39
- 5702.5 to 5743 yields 0.42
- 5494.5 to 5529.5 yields 2.77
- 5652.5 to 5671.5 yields 1.12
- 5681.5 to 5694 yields 0.46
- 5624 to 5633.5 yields 0.92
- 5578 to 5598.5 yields 2.40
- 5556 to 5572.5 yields 0.57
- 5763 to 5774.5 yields -0.01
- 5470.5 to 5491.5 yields 0.90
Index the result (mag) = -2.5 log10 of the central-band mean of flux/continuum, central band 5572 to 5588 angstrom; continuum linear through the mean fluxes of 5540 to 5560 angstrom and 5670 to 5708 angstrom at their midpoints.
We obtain 0.07 mag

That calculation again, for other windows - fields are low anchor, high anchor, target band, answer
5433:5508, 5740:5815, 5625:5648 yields 0.07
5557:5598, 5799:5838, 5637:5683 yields 0.01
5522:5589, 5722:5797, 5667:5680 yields 0.07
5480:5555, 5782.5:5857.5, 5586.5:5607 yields 0.14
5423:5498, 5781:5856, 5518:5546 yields -0.02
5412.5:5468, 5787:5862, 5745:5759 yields -0.03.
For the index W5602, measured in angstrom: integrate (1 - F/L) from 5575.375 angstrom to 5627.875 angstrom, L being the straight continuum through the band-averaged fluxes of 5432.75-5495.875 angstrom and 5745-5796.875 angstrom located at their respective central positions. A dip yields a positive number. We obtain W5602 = 4.44 angstrom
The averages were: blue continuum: 30.6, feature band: 31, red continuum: 37.9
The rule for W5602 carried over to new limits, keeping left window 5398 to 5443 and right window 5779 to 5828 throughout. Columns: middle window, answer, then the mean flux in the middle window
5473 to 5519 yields 3.7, 30.6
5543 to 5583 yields 1.5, 33.1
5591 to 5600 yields 1.5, 29.3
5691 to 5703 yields 0.5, 35.3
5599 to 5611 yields 1.5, 30.9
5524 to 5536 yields 0.6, 32.2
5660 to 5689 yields 2.2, 33.7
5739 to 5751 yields 0.0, 37.7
